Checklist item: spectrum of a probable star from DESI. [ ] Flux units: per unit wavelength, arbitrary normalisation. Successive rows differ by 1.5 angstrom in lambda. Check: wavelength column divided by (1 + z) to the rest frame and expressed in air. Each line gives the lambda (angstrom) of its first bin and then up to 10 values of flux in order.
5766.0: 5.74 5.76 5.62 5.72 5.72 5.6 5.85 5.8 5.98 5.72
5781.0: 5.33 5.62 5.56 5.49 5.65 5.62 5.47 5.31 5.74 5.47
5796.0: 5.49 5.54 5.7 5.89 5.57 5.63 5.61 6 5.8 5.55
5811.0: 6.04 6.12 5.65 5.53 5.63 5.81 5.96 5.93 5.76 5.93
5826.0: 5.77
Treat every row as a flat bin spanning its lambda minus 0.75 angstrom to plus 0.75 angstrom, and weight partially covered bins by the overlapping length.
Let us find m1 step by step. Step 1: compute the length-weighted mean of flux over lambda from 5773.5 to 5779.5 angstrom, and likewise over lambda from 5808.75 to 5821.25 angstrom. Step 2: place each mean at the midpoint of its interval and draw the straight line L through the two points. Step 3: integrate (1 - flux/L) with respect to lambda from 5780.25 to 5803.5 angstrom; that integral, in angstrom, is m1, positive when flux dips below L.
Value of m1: 1.0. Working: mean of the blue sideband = 5.82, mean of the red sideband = 5.79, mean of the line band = 5.57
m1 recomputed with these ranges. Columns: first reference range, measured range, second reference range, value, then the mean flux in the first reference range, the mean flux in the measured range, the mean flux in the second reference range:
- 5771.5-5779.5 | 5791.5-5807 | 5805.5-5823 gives 0.4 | 5.79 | 5.64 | 5.81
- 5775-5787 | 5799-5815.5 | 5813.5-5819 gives -0.4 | 5.66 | 5.77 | 5.65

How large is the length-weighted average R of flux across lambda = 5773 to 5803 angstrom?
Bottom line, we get 5.62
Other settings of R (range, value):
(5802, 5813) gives 5.8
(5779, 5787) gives 5.55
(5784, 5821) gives 5.68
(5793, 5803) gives 5.62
